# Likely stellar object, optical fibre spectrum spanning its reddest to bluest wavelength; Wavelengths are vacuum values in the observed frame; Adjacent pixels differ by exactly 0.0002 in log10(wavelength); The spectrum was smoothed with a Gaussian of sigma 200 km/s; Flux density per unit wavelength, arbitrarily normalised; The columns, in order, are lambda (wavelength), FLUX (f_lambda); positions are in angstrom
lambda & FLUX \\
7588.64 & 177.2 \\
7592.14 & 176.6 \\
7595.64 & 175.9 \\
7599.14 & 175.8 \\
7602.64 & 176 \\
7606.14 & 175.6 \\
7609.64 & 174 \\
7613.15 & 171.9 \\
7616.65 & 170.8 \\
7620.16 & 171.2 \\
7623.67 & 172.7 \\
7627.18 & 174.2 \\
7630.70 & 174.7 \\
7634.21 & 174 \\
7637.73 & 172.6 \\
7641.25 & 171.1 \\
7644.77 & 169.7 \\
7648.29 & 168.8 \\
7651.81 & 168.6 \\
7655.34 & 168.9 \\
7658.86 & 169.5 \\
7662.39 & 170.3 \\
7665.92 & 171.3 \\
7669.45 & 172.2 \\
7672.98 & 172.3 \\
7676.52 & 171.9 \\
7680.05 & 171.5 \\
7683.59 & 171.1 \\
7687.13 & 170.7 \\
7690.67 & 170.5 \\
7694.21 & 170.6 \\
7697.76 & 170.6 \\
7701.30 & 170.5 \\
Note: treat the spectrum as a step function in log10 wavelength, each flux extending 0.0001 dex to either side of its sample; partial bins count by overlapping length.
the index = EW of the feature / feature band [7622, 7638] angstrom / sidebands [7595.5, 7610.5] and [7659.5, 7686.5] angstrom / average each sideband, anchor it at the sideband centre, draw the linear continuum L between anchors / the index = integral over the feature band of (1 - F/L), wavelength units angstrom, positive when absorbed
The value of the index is 0.0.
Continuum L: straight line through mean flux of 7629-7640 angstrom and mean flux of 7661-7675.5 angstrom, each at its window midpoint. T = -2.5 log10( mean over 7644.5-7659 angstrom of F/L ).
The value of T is 0.02 mag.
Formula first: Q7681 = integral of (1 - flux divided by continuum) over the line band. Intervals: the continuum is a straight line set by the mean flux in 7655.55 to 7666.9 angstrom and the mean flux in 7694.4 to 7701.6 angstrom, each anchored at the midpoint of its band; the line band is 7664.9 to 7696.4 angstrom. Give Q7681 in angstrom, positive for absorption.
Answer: -0.2 angstrom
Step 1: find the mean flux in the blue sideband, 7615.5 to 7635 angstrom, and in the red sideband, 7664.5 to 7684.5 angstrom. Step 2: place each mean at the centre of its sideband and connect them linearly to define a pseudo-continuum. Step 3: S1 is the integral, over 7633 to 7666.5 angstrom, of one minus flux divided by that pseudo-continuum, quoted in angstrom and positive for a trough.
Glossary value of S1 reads 0.4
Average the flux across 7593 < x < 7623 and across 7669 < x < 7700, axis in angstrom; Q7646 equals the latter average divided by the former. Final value 0.98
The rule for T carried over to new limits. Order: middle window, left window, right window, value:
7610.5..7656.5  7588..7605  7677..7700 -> 0.02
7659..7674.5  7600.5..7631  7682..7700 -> 0.00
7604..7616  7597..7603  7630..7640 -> 0.01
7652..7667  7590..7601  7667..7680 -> 0.02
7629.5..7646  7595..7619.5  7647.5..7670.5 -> 0.00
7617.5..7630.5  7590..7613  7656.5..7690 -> 0.01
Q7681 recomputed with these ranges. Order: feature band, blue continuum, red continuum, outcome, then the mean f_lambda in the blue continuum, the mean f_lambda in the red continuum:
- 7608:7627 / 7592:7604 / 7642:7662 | 0.1 angstrom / 176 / 169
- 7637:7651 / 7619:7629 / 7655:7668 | 0.1 angstrom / 173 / 170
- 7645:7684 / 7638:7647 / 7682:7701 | 0.0 angstrom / 171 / 171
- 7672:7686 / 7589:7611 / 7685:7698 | 0.0 angstrom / 176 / 171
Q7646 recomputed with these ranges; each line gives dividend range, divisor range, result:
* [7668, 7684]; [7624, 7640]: 0.99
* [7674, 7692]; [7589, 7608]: 0.97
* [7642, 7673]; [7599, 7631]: 0.98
